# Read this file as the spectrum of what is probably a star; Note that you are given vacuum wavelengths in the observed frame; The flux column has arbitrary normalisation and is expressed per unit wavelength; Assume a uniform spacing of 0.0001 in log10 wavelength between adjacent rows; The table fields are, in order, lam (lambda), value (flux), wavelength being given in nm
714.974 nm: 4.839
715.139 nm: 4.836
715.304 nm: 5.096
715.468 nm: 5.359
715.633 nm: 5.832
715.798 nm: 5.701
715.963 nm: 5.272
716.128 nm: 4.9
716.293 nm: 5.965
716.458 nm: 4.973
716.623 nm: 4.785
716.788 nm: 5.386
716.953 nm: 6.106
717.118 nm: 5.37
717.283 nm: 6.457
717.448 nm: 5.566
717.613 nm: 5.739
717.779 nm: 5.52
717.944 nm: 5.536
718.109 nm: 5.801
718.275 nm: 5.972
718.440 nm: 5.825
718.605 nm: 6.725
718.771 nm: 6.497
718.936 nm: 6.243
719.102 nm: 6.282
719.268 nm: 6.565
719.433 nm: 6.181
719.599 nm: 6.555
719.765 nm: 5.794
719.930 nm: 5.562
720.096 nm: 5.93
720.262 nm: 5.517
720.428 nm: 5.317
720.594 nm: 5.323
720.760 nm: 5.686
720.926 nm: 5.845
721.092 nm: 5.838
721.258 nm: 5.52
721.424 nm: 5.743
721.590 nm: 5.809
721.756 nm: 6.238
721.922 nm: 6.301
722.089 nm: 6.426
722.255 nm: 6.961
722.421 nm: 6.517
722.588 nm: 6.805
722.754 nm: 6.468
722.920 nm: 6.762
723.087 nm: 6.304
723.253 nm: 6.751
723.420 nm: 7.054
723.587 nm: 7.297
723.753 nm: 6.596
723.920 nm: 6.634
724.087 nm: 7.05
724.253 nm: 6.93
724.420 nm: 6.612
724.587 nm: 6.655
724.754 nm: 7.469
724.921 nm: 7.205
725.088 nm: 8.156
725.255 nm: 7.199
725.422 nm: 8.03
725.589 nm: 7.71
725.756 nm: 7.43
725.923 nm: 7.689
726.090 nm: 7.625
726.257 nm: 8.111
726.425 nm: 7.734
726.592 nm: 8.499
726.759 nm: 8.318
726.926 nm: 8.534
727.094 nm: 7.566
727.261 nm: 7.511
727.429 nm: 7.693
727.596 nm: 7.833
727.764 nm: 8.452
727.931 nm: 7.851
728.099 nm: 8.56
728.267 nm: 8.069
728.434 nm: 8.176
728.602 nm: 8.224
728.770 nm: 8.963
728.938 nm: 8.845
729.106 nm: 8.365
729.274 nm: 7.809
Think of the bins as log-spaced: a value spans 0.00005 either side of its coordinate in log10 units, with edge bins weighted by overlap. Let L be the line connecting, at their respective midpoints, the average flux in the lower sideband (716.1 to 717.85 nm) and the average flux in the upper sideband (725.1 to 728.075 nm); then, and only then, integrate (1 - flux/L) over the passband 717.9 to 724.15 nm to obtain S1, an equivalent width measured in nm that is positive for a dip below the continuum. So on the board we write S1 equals 0.29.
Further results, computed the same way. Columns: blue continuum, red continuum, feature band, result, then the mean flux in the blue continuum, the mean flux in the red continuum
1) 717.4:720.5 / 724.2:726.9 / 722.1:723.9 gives 0.06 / 5.96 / 7.61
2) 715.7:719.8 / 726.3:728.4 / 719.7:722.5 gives 0.30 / 5.83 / 8.06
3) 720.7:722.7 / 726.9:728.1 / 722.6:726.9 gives -0.12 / 6.15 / 7.93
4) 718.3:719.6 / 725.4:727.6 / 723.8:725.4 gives 0.08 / 6.33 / 7.88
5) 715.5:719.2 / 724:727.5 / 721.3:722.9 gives 0.10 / 5.74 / 7.61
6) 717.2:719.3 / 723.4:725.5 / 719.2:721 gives 0.15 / 6.04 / 7.14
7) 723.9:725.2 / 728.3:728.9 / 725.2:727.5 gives -0.04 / 7.11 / 8.45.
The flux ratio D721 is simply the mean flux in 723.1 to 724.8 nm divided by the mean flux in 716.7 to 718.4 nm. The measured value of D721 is 1.20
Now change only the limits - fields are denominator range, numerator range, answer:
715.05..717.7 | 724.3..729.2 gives 1.45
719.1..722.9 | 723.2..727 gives 1.23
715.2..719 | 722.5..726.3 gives 1.26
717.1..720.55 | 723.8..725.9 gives 1.22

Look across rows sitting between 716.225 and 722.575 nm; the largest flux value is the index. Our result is 6.961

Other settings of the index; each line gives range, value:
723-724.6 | 7.297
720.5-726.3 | 8.156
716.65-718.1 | 6.457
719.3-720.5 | 6.555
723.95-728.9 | 8.963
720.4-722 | 6.301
